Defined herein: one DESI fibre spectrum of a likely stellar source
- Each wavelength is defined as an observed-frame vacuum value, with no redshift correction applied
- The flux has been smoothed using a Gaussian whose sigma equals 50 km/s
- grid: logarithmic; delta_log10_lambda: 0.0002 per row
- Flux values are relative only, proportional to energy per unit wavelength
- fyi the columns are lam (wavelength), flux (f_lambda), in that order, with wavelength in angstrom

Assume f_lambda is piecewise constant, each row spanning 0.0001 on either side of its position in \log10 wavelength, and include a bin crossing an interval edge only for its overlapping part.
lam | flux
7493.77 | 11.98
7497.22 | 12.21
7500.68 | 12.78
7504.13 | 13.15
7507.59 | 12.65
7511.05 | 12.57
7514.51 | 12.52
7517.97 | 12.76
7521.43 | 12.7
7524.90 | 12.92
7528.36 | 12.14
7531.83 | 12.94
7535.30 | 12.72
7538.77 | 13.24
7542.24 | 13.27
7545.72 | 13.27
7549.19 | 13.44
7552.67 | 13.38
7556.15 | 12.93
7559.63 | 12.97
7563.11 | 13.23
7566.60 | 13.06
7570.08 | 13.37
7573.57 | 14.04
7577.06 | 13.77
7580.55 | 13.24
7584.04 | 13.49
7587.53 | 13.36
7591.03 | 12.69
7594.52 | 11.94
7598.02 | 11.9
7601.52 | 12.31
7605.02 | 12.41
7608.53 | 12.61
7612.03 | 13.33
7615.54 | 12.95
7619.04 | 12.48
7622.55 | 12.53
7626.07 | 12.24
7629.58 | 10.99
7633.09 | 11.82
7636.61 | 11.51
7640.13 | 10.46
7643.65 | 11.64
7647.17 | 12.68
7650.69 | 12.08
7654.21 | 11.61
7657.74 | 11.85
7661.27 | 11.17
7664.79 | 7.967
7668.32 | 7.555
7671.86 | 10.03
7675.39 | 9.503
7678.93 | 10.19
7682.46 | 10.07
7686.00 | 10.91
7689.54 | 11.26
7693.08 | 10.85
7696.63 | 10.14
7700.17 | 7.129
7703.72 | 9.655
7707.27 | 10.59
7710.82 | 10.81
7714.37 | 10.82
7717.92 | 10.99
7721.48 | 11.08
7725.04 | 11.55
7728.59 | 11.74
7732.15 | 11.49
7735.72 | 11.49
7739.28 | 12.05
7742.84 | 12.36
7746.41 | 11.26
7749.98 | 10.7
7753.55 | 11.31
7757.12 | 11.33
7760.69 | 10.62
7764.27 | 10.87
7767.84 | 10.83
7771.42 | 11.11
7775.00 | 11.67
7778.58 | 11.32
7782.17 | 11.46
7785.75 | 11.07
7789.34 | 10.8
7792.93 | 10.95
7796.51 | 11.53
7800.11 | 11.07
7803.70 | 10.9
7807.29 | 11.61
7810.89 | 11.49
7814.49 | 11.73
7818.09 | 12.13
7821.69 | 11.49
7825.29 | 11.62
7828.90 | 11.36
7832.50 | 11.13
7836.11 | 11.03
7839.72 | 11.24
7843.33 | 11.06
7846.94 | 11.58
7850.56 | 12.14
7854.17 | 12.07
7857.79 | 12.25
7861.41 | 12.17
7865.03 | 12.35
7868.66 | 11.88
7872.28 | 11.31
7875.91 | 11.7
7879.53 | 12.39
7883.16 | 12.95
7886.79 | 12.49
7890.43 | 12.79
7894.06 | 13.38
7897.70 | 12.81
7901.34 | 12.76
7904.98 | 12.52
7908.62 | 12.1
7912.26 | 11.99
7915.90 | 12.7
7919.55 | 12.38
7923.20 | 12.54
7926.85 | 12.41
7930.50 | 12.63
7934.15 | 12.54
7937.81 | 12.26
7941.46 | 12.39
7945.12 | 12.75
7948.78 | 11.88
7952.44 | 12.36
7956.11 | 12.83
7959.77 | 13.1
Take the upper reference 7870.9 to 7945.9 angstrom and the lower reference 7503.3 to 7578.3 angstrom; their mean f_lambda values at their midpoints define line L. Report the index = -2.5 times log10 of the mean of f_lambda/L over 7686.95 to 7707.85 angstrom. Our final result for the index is 0.275 mag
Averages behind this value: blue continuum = 13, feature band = 9.94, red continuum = 12.5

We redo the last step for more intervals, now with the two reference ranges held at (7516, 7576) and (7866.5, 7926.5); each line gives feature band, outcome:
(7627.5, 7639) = 0.135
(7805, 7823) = 0.081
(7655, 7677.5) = 0.299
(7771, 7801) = 0.128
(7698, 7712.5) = 0.316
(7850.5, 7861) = 0.029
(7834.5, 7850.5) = 0.109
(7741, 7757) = 0.117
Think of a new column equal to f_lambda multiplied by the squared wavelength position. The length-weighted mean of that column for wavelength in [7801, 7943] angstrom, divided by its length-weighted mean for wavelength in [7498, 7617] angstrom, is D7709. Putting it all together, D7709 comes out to 1.0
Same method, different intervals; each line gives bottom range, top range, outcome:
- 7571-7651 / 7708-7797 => 0.94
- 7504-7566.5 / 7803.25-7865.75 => 0.97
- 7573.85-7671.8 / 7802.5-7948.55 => 1.08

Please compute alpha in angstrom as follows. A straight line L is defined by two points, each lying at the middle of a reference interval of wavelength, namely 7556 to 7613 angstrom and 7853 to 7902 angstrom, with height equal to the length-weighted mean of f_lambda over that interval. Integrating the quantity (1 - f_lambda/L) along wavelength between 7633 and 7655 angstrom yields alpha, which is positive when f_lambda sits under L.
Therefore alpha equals 2.01 angstrom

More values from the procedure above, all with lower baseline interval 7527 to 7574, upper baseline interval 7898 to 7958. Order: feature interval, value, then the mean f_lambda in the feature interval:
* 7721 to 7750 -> 2.7 angstrom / 11.6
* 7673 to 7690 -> 3.4 angstrom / 10.3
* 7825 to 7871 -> 3.3 angstrom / 11.7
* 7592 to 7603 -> 0.8 angstrom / 12.1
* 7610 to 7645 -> 2.7 angstrom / 12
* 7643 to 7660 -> 1.3 angstrom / 12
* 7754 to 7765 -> 1.5 angstrom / 11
